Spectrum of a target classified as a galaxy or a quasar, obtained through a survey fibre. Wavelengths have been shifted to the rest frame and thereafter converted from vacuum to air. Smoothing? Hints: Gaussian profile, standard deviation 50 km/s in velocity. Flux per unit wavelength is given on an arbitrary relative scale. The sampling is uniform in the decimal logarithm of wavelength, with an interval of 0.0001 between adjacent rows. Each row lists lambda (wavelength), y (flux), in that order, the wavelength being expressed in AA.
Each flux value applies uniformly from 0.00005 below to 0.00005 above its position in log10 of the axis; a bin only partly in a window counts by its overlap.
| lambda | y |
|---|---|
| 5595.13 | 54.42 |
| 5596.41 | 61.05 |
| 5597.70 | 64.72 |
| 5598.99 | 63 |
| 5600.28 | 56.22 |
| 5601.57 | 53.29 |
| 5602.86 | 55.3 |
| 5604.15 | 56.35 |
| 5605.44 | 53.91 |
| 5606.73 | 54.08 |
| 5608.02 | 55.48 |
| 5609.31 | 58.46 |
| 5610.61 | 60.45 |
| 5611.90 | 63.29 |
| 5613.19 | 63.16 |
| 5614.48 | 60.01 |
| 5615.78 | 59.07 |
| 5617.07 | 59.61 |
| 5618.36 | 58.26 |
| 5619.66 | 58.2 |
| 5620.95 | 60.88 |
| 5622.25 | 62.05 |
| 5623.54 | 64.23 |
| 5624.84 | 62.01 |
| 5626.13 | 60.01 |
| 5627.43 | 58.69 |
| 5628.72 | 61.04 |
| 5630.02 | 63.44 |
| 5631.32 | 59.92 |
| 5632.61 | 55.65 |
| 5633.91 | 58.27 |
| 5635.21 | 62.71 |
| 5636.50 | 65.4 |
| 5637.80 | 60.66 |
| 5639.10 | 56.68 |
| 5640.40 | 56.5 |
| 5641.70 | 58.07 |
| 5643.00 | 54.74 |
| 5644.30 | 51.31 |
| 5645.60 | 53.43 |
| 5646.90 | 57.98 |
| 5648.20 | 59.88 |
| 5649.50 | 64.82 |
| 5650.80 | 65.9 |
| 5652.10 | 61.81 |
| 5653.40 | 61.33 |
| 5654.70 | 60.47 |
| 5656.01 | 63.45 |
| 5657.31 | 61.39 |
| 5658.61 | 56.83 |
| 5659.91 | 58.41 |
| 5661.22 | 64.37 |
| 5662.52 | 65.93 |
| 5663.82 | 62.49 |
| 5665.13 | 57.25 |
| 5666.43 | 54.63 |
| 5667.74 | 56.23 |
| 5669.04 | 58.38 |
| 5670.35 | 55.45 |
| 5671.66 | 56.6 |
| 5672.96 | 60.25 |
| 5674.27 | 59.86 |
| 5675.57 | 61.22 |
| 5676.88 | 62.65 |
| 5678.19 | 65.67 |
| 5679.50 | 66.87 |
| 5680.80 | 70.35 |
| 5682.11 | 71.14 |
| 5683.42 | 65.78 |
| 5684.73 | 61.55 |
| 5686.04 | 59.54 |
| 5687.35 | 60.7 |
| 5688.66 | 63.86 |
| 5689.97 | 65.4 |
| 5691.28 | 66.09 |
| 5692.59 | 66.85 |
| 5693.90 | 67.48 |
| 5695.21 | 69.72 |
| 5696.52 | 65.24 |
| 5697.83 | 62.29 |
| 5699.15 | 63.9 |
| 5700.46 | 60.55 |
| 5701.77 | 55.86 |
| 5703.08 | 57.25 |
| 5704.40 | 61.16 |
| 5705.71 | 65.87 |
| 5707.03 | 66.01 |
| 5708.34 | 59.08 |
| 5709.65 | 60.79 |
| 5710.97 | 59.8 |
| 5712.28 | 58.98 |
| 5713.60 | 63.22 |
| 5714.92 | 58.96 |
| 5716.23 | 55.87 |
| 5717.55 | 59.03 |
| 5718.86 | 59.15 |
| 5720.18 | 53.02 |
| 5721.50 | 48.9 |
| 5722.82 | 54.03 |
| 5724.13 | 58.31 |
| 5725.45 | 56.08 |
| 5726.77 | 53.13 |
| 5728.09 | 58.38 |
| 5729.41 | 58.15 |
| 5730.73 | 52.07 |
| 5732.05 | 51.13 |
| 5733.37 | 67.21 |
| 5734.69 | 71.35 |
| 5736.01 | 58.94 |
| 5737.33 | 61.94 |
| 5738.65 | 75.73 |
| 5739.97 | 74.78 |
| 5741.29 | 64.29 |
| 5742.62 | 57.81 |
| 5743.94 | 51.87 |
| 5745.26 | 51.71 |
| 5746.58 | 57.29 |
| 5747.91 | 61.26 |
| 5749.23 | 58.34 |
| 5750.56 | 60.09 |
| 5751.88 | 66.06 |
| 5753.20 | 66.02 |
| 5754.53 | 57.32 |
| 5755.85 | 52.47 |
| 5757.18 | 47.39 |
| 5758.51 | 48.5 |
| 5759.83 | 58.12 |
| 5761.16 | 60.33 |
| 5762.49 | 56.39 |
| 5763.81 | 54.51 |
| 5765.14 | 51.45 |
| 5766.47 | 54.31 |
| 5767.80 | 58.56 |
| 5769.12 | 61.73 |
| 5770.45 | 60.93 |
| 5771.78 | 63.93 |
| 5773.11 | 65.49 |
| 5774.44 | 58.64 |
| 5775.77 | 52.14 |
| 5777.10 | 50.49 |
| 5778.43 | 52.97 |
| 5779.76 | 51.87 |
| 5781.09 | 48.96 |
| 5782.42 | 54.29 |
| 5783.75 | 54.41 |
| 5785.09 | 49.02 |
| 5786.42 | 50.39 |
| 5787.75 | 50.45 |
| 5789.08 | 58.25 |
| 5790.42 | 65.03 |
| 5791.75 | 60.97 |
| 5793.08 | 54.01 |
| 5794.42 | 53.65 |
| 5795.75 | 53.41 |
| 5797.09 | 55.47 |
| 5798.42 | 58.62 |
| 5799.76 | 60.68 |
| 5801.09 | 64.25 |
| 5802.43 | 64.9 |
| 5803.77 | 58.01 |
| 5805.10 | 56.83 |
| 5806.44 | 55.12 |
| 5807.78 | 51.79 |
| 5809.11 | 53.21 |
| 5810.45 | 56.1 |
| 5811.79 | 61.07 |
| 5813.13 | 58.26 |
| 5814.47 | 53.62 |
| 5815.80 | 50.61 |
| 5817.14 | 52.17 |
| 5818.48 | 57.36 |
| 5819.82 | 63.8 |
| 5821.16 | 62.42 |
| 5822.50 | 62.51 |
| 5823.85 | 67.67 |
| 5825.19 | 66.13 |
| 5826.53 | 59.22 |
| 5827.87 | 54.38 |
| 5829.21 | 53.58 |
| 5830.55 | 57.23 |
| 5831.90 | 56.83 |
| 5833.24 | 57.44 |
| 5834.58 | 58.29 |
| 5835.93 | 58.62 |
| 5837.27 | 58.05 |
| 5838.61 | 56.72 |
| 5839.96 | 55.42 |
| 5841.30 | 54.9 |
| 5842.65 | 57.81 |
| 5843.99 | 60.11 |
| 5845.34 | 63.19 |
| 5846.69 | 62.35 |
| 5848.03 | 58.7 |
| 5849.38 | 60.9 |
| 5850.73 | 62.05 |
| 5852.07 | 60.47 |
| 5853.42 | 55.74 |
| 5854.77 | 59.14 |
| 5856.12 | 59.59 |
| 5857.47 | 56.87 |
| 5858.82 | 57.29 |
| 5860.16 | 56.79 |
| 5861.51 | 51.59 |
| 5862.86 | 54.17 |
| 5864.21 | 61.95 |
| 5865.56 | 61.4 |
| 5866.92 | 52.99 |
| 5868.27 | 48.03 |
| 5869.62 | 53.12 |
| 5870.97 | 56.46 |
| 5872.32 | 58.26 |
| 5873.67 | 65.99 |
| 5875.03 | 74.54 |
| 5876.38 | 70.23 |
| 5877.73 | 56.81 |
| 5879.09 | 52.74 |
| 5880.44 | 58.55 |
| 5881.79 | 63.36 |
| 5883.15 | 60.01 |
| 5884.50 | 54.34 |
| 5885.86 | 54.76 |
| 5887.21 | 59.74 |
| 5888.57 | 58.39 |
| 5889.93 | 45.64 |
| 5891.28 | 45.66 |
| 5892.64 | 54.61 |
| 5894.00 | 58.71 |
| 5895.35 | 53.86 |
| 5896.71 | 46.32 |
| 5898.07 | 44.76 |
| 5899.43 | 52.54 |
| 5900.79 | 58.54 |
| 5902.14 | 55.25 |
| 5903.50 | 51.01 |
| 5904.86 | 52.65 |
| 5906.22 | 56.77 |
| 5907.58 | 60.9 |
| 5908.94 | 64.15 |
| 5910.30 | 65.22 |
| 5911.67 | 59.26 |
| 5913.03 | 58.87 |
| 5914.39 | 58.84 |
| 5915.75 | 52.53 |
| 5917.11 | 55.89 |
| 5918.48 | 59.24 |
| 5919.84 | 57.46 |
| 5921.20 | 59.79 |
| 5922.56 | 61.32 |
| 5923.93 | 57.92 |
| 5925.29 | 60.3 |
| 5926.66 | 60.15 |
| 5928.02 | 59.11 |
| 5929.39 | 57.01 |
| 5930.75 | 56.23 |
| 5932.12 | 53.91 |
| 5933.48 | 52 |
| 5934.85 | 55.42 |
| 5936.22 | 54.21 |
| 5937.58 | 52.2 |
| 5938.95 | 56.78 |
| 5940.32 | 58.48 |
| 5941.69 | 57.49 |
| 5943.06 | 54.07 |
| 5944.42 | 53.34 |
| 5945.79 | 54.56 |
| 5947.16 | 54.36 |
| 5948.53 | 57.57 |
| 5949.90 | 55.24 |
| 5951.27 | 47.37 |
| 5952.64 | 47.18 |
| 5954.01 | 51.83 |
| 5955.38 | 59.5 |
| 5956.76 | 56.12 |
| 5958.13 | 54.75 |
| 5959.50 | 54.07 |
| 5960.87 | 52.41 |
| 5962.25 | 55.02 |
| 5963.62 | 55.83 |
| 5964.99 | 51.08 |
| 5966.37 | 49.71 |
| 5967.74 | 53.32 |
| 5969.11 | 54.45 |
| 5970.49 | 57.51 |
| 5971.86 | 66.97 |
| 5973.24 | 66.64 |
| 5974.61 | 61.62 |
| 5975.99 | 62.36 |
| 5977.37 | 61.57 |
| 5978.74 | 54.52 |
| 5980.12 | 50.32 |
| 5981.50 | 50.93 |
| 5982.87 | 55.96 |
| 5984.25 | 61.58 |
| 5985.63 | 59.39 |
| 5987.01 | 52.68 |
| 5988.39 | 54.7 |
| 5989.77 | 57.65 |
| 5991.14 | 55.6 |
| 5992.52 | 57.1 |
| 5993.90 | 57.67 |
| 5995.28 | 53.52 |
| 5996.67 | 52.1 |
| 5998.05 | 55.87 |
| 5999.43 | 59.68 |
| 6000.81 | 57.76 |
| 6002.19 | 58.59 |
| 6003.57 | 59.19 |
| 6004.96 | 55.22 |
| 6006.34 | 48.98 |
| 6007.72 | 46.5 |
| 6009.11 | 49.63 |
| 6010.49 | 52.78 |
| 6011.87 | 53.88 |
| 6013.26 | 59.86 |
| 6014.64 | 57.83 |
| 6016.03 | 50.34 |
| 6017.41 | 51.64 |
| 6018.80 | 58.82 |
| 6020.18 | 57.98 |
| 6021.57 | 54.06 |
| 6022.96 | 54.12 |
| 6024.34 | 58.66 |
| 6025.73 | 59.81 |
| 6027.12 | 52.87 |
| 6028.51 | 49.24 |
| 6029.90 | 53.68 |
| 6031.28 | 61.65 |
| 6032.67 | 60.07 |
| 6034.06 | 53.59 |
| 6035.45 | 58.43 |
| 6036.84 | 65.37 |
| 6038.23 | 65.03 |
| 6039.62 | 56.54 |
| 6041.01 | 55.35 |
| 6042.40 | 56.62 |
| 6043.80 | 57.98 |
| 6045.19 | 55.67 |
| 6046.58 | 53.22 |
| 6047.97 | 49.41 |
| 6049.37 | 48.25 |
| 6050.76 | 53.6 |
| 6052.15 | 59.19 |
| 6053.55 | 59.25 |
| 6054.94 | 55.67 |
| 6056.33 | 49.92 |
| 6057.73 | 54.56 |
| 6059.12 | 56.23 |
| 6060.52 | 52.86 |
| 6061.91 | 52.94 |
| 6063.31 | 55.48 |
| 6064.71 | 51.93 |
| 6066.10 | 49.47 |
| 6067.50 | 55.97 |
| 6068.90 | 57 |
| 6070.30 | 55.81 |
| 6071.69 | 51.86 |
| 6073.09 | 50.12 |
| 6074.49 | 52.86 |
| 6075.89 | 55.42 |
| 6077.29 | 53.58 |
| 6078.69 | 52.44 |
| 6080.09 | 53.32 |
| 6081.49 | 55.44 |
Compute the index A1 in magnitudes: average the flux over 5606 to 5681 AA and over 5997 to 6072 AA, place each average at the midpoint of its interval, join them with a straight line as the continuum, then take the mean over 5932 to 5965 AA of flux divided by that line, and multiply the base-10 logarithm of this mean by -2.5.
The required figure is 0.04 mag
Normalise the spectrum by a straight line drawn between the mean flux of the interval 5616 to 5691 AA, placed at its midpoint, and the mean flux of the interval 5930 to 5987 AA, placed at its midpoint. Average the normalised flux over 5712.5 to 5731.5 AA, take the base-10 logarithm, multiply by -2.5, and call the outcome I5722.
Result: 0.06 mag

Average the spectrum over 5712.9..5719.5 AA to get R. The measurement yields 59.2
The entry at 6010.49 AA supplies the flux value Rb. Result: 52.78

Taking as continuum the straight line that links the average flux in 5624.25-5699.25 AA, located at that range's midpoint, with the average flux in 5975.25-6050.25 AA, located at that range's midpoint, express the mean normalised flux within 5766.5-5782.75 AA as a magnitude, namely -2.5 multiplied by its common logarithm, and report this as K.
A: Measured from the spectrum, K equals 0.05 mag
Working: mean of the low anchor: 61.3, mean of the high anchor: 55.8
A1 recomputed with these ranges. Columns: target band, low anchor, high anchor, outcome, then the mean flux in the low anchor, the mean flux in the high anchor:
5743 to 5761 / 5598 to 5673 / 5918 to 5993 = 0.026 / 59.3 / 56.1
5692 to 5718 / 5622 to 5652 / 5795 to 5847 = -0.050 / 59.7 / 58.1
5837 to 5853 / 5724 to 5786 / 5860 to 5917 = -0.041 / 57.7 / 56.7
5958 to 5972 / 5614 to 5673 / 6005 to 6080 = 0.023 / 59.7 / 54.8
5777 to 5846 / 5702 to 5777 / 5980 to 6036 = 0.016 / 58.8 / 55.4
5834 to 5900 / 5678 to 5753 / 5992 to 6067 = 0.023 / 61.3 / 55.3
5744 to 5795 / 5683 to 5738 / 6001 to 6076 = 0.062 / 60.5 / 55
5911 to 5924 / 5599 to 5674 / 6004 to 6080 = -0.038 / 59.2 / 54.8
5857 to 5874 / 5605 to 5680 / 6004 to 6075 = 0.013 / 59.8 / 54.9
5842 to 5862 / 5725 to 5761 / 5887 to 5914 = -0.048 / 59.2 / 55.1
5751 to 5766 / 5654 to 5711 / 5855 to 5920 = 0.073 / 62.2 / 56.8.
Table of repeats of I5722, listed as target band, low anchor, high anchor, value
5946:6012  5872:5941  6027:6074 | 0.01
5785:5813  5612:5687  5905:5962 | 0.03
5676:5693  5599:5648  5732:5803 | -0.12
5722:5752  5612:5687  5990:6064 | -0.01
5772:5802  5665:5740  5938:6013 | 0.07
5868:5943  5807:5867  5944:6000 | 0.00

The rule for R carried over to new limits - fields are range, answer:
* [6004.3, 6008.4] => 50.3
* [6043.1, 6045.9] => 56.8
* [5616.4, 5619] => 59.1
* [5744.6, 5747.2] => 54.5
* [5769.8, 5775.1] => 62.2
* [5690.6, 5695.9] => 67.6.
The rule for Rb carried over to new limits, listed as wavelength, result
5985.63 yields 59.39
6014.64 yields 57.83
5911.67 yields 59.26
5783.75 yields 54.41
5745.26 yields 51.71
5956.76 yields 56.12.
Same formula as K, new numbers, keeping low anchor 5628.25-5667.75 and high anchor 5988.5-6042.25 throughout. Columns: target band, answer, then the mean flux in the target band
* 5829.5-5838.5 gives 0.01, 57.5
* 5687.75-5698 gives -0.12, 65.9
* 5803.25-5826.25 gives 0.00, 58.1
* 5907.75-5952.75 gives 0.00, 56.8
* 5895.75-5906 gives 0.11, 51.9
